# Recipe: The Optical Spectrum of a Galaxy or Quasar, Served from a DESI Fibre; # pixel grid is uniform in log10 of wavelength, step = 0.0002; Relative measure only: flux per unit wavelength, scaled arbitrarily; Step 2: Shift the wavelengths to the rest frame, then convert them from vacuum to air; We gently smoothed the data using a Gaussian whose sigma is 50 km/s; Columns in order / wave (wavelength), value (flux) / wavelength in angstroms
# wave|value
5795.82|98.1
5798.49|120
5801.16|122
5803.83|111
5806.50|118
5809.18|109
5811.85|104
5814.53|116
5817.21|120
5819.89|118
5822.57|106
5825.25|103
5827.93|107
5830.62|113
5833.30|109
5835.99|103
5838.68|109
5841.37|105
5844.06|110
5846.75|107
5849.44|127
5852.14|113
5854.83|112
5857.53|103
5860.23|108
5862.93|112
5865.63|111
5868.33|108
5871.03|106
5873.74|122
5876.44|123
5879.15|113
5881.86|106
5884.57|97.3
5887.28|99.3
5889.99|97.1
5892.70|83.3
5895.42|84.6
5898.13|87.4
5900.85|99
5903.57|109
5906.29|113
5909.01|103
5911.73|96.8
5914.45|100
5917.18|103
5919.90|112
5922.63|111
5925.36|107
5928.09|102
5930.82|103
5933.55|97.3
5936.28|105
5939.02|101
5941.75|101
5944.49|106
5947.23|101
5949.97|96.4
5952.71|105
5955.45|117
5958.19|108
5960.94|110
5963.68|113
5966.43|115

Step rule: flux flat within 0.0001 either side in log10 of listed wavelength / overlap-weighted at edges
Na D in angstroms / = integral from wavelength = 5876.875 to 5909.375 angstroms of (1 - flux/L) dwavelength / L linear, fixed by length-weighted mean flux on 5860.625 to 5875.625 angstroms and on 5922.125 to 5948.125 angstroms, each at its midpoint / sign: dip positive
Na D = 2.6 angstroms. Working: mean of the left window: 112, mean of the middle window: 99.9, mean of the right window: 103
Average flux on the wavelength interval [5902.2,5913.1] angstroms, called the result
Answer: 105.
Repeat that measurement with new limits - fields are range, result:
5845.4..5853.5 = 116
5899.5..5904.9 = 104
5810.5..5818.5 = 113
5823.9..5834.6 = 108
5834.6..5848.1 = 107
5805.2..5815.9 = 112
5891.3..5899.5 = 85.2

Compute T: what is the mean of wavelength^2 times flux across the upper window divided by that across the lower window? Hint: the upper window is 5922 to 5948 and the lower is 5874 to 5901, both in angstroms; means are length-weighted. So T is 1.1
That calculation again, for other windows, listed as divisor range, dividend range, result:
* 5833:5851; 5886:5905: 0.87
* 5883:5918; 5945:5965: 1.12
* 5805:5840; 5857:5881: 1.03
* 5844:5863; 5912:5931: 0.96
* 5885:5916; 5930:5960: 1.08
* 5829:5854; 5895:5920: 0.93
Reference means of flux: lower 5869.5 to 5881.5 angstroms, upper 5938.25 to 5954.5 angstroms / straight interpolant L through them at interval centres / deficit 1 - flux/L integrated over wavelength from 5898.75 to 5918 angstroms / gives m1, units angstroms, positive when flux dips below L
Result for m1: 1.1 angstroms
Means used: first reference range 115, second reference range 102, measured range 103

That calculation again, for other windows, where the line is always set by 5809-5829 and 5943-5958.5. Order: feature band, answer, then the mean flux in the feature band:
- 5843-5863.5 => -0.4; 111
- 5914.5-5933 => 0.2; 105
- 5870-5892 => 0.2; 107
